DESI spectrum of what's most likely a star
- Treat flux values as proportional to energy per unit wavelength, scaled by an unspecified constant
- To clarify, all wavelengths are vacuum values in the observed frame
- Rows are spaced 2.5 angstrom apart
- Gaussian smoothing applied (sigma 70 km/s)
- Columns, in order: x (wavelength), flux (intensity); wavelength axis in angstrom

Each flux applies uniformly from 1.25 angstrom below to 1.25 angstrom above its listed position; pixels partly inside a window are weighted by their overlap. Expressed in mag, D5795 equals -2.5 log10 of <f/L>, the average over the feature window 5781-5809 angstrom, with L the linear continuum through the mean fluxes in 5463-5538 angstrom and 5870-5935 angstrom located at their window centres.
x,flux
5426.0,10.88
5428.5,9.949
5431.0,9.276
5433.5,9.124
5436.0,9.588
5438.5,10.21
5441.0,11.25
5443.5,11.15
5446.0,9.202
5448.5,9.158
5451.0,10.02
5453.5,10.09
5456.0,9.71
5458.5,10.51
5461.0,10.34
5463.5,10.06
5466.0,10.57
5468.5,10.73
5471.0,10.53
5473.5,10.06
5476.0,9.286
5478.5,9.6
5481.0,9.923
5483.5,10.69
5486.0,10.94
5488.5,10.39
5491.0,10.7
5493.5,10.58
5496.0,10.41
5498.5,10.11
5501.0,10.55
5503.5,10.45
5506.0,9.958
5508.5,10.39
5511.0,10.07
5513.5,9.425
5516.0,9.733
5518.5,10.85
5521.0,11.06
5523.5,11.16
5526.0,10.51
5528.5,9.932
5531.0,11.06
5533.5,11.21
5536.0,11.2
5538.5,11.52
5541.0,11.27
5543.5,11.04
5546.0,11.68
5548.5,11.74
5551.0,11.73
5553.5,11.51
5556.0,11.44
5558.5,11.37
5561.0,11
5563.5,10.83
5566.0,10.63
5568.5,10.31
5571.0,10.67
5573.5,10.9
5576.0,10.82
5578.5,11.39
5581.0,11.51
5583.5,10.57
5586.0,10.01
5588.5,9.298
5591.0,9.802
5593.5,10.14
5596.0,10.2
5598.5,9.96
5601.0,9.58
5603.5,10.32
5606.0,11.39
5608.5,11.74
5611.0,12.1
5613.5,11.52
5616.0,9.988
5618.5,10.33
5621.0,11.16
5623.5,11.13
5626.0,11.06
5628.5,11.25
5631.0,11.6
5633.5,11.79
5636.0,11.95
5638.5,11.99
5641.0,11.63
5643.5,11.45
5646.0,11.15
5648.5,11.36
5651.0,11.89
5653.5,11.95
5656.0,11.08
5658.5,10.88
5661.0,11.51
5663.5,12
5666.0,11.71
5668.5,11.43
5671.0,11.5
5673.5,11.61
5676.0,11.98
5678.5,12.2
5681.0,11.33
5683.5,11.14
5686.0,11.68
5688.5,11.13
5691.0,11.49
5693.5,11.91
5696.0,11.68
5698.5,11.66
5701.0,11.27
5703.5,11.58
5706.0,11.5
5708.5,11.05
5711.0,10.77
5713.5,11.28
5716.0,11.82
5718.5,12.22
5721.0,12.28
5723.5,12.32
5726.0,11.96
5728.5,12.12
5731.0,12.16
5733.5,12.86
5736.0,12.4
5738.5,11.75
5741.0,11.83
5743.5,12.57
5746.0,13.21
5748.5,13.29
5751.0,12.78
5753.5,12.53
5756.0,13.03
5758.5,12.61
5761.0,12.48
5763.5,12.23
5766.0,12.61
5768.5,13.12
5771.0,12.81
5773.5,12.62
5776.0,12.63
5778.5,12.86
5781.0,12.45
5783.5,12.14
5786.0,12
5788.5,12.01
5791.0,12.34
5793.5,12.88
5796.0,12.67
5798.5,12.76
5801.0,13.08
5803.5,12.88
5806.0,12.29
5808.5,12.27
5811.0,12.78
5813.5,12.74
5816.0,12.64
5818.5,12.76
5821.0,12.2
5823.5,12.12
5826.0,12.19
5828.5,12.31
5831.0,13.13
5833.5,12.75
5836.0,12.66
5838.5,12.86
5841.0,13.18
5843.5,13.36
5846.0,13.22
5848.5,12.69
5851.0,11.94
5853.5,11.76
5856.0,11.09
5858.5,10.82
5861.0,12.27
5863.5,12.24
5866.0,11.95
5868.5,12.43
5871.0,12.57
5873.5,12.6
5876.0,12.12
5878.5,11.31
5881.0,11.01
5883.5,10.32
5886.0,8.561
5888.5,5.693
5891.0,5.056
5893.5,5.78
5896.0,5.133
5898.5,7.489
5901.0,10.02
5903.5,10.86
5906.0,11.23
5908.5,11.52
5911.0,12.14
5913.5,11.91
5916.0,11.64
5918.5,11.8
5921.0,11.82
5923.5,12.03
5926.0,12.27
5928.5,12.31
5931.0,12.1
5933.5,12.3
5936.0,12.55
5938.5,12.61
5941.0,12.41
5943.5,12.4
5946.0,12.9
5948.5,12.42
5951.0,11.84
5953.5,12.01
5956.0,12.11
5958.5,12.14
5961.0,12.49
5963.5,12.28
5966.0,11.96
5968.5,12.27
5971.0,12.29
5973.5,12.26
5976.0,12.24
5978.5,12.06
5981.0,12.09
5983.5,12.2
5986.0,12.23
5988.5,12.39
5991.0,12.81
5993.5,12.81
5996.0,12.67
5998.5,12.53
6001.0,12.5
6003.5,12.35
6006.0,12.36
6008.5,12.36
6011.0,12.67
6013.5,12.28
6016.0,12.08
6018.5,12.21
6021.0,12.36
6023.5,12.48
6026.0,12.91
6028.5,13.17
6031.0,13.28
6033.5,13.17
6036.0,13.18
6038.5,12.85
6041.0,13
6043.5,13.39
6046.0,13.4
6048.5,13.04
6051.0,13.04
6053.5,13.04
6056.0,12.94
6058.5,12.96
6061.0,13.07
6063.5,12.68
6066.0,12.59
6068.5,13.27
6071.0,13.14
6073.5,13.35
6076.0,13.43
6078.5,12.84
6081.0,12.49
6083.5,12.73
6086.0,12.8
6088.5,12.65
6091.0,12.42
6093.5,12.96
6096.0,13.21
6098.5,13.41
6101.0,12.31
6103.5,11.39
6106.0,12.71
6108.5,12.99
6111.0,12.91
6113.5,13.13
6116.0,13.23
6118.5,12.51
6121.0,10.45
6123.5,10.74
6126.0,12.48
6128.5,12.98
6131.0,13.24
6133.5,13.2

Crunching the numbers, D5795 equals -0.19 mag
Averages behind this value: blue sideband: 10.4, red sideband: 10.4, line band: 12.5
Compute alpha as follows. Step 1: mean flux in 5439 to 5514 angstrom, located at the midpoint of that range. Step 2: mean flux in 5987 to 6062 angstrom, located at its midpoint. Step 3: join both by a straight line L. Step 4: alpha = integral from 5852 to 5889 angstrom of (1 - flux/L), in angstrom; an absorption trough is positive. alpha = 2.5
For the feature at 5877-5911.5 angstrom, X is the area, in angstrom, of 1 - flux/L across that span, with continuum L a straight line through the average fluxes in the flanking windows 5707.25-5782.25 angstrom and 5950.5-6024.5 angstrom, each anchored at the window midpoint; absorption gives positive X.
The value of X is 9.4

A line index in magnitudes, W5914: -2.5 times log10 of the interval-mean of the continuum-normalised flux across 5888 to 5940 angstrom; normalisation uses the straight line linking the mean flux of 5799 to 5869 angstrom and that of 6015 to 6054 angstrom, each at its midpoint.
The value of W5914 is 0.20 mag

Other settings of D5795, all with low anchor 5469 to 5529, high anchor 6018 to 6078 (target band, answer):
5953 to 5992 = 0.03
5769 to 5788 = -0.07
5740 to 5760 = -0.11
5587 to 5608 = 0.07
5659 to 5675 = -0.04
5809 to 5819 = -0.07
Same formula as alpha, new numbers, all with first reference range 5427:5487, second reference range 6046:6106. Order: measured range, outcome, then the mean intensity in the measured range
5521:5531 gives -0.26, 10.7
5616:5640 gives -0.98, 11.3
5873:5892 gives 3.91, 9.52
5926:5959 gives -0.14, 12.3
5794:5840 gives -3.63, 12.6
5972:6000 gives 0.16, 12.4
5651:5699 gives -2.24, 11.6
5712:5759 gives -4.23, 12.4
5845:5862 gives -0.12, 11.9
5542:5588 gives -2.05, 11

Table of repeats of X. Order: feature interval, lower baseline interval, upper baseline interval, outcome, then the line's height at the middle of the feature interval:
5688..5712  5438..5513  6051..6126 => -0.6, 11.1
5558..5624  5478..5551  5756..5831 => 2.9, 11.2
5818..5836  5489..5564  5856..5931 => -3.1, 10.7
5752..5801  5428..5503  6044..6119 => -4.4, 11.5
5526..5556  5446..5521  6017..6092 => -2.2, 10.5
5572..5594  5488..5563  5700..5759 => 1.3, 11.2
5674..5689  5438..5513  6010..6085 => -0.5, 11.2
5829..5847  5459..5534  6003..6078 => -1.6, 11.9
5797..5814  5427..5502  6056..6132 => -1.7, 11.5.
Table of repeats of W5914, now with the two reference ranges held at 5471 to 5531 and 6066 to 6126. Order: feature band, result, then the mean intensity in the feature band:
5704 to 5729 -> -0.05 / 11.7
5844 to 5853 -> -0.08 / 12.6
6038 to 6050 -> -0.06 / 13.2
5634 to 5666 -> -0.07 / 11.6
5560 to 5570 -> -0.01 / 10.7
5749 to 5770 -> -0.12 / 12.7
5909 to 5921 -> 0.01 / 11.8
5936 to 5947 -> -0.05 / 12.6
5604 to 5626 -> -0.04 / 11.1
